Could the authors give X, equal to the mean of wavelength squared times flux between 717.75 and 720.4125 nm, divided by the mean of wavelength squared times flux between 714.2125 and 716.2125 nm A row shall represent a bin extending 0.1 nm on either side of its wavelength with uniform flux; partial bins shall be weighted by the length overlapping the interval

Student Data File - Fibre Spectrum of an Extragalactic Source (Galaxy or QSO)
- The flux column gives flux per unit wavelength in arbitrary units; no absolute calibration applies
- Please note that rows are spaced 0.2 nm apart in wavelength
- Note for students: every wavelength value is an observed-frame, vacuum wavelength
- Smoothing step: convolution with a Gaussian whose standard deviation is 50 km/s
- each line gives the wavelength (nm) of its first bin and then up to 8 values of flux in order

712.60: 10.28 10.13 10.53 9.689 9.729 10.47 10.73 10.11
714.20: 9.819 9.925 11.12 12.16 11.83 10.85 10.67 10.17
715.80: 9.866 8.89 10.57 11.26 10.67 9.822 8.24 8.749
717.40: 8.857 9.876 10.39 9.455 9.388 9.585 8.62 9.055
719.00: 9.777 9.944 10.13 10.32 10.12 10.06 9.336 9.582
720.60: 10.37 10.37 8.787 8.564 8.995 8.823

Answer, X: 0.93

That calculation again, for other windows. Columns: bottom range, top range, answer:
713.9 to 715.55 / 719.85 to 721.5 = 0.90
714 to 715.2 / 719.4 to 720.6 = 0.93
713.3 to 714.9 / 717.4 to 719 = 0.91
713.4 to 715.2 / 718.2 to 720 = 0.92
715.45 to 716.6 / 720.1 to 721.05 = 0.96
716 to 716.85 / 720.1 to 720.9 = 0.96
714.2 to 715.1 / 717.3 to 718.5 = 0.87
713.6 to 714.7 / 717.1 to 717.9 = 0.92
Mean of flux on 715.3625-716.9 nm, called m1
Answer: 10.2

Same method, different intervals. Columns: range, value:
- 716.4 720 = 9.65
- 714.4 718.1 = 10.2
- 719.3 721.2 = 9.83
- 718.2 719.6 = 9.57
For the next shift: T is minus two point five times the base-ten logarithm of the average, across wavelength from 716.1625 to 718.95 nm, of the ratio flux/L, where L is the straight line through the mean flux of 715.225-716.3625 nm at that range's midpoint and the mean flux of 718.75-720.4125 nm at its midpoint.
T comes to 0.05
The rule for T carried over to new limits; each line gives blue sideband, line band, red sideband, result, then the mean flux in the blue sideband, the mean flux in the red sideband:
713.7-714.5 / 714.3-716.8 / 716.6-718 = -0.09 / 10.1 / 9.43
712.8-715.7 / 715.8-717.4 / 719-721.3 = 0.06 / 10.5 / 9.78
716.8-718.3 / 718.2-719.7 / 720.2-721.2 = -0.02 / 9.32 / 9.61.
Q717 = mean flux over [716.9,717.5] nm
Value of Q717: 8.62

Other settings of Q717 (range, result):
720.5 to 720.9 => 10.4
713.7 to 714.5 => 10.1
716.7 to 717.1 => 9.03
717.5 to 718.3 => 9.78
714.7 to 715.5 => 11.4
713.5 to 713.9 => 10.6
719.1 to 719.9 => 10.1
